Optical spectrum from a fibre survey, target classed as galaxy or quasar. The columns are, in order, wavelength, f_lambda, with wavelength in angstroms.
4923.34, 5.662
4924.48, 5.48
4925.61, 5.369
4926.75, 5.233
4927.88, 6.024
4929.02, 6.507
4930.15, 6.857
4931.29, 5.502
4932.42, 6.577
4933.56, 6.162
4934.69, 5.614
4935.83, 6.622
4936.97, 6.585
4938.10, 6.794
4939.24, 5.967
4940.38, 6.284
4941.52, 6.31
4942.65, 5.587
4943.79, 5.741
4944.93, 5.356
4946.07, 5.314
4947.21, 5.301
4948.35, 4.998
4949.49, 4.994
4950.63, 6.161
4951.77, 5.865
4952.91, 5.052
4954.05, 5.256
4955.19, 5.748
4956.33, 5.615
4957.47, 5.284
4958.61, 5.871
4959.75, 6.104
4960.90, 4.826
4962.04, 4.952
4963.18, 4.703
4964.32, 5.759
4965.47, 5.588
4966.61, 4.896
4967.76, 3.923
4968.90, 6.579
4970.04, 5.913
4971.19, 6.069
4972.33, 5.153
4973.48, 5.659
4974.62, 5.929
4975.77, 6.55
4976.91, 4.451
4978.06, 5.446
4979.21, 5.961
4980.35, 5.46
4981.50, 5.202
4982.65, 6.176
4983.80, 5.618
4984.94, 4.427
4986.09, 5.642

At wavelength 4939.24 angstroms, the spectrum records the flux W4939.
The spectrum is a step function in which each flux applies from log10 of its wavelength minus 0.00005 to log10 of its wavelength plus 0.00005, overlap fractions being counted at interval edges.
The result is 5.967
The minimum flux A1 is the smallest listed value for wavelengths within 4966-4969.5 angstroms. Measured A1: 3.923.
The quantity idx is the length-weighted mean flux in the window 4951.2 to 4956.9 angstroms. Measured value 5.51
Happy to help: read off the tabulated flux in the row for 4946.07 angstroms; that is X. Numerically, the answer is 5.314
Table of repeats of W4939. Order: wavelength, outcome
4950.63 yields 6.161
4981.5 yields 5.202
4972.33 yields 5.153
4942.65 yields 5.587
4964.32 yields 5.759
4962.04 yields 4.952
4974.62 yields 5.929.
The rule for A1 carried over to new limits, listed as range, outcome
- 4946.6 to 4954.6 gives 4.994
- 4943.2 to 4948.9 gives 4.998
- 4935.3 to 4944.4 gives 5.587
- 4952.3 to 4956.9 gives 5.052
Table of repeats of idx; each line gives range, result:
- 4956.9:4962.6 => 5.41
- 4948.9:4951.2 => 5.57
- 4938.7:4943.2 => 6.04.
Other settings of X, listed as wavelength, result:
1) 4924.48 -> 5.48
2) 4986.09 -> 5.642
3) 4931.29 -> 5.502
